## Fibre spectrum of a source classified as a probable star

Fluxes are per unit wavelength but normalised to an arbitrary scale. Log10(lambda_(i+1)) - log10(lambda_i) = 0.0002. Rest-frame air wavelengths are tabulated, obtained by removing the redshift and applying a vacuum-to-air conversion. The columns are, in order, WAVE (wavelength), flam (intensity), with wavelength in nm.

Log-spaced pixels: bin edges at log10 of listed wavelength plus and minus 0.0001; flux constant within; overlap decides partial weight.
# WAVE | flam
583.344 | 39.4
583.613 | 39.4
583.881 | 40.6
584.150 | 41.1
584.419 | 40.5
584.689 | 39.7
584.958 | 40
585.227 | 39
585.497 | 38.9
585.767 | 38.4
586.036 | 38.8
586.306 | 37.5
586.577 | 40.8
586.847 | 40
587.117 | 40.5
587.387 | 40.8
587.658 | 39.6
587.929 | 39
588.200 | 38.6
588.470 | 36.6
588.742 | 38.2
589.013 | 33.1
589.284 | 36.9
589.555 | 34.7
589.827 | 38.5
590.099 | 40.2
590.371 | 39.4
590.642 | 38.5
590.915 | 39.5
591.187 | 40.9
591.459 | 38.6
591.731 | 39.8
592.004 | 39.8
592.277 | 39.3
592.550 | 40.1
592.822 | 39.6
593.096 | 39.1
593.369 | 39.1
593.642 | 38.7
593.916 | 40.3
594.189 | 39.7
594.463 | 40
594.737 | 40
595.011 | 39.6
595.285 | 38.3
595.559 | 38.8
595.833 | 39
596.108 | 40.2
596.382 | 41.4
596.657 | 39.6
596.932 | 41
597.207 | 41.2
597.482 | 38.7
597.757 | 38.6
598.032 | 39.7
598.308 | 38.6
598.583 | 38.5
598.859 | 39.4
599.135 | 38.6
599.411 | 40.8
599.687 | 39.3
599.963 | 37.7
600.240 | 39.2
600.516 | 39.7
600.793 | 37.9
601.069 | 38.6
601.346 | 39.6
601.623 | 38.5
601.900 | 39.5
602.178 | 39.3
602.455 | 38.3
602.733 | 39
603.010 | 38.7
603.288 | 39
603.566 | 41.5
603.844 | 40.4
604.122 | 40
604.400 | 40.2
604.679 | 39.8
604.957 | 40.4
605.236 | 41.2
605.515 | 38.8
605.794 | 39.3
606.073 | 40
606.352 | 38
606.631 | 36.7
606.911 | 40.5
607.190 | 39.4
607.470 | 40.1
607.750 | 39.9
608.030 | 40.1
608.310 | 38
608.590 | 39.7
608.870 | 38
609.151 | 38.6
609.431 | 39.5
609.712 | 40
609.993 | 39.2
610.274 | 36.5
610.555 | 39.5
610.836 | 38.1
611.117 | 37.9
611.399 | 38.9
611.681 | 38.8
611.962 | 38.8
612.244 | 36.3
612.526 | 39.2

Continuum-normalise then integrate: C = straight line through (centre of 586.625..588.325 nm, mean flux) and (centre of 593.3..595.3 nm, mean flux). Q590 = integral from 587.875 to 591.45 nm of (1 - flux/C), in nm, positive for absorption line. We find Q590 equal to 0.15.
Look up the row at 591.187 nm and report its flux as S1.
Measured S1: 40.9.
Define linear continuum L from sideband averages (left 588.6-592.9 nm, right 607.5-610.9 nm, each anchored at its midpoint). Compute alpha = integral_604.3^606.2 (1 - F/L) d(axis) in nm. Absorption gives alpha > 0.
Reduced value -0.05 nm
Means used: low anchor 38.6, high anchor 39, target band 39.9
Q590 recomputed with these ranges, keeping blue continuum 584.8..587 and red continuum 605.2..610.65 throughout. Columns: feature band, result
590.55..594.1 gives -0.03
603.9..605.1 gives -0.03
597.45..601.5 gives 0.01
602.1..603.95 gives -0.02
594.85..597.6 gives -0.04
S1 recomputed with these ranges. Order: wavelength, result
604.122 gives 40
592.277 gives 39.3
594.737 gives 40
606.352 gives 38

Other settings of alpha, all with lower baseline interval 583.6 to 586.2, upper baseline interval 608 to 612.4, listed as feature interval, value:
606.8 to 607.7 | -0.03 nm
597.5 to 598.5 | 0.00 nm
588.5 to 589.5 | 0.09 nm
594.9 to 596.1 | 0.00 nm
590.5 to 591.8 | 0.00 nm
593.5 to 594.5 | -0.01 nm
